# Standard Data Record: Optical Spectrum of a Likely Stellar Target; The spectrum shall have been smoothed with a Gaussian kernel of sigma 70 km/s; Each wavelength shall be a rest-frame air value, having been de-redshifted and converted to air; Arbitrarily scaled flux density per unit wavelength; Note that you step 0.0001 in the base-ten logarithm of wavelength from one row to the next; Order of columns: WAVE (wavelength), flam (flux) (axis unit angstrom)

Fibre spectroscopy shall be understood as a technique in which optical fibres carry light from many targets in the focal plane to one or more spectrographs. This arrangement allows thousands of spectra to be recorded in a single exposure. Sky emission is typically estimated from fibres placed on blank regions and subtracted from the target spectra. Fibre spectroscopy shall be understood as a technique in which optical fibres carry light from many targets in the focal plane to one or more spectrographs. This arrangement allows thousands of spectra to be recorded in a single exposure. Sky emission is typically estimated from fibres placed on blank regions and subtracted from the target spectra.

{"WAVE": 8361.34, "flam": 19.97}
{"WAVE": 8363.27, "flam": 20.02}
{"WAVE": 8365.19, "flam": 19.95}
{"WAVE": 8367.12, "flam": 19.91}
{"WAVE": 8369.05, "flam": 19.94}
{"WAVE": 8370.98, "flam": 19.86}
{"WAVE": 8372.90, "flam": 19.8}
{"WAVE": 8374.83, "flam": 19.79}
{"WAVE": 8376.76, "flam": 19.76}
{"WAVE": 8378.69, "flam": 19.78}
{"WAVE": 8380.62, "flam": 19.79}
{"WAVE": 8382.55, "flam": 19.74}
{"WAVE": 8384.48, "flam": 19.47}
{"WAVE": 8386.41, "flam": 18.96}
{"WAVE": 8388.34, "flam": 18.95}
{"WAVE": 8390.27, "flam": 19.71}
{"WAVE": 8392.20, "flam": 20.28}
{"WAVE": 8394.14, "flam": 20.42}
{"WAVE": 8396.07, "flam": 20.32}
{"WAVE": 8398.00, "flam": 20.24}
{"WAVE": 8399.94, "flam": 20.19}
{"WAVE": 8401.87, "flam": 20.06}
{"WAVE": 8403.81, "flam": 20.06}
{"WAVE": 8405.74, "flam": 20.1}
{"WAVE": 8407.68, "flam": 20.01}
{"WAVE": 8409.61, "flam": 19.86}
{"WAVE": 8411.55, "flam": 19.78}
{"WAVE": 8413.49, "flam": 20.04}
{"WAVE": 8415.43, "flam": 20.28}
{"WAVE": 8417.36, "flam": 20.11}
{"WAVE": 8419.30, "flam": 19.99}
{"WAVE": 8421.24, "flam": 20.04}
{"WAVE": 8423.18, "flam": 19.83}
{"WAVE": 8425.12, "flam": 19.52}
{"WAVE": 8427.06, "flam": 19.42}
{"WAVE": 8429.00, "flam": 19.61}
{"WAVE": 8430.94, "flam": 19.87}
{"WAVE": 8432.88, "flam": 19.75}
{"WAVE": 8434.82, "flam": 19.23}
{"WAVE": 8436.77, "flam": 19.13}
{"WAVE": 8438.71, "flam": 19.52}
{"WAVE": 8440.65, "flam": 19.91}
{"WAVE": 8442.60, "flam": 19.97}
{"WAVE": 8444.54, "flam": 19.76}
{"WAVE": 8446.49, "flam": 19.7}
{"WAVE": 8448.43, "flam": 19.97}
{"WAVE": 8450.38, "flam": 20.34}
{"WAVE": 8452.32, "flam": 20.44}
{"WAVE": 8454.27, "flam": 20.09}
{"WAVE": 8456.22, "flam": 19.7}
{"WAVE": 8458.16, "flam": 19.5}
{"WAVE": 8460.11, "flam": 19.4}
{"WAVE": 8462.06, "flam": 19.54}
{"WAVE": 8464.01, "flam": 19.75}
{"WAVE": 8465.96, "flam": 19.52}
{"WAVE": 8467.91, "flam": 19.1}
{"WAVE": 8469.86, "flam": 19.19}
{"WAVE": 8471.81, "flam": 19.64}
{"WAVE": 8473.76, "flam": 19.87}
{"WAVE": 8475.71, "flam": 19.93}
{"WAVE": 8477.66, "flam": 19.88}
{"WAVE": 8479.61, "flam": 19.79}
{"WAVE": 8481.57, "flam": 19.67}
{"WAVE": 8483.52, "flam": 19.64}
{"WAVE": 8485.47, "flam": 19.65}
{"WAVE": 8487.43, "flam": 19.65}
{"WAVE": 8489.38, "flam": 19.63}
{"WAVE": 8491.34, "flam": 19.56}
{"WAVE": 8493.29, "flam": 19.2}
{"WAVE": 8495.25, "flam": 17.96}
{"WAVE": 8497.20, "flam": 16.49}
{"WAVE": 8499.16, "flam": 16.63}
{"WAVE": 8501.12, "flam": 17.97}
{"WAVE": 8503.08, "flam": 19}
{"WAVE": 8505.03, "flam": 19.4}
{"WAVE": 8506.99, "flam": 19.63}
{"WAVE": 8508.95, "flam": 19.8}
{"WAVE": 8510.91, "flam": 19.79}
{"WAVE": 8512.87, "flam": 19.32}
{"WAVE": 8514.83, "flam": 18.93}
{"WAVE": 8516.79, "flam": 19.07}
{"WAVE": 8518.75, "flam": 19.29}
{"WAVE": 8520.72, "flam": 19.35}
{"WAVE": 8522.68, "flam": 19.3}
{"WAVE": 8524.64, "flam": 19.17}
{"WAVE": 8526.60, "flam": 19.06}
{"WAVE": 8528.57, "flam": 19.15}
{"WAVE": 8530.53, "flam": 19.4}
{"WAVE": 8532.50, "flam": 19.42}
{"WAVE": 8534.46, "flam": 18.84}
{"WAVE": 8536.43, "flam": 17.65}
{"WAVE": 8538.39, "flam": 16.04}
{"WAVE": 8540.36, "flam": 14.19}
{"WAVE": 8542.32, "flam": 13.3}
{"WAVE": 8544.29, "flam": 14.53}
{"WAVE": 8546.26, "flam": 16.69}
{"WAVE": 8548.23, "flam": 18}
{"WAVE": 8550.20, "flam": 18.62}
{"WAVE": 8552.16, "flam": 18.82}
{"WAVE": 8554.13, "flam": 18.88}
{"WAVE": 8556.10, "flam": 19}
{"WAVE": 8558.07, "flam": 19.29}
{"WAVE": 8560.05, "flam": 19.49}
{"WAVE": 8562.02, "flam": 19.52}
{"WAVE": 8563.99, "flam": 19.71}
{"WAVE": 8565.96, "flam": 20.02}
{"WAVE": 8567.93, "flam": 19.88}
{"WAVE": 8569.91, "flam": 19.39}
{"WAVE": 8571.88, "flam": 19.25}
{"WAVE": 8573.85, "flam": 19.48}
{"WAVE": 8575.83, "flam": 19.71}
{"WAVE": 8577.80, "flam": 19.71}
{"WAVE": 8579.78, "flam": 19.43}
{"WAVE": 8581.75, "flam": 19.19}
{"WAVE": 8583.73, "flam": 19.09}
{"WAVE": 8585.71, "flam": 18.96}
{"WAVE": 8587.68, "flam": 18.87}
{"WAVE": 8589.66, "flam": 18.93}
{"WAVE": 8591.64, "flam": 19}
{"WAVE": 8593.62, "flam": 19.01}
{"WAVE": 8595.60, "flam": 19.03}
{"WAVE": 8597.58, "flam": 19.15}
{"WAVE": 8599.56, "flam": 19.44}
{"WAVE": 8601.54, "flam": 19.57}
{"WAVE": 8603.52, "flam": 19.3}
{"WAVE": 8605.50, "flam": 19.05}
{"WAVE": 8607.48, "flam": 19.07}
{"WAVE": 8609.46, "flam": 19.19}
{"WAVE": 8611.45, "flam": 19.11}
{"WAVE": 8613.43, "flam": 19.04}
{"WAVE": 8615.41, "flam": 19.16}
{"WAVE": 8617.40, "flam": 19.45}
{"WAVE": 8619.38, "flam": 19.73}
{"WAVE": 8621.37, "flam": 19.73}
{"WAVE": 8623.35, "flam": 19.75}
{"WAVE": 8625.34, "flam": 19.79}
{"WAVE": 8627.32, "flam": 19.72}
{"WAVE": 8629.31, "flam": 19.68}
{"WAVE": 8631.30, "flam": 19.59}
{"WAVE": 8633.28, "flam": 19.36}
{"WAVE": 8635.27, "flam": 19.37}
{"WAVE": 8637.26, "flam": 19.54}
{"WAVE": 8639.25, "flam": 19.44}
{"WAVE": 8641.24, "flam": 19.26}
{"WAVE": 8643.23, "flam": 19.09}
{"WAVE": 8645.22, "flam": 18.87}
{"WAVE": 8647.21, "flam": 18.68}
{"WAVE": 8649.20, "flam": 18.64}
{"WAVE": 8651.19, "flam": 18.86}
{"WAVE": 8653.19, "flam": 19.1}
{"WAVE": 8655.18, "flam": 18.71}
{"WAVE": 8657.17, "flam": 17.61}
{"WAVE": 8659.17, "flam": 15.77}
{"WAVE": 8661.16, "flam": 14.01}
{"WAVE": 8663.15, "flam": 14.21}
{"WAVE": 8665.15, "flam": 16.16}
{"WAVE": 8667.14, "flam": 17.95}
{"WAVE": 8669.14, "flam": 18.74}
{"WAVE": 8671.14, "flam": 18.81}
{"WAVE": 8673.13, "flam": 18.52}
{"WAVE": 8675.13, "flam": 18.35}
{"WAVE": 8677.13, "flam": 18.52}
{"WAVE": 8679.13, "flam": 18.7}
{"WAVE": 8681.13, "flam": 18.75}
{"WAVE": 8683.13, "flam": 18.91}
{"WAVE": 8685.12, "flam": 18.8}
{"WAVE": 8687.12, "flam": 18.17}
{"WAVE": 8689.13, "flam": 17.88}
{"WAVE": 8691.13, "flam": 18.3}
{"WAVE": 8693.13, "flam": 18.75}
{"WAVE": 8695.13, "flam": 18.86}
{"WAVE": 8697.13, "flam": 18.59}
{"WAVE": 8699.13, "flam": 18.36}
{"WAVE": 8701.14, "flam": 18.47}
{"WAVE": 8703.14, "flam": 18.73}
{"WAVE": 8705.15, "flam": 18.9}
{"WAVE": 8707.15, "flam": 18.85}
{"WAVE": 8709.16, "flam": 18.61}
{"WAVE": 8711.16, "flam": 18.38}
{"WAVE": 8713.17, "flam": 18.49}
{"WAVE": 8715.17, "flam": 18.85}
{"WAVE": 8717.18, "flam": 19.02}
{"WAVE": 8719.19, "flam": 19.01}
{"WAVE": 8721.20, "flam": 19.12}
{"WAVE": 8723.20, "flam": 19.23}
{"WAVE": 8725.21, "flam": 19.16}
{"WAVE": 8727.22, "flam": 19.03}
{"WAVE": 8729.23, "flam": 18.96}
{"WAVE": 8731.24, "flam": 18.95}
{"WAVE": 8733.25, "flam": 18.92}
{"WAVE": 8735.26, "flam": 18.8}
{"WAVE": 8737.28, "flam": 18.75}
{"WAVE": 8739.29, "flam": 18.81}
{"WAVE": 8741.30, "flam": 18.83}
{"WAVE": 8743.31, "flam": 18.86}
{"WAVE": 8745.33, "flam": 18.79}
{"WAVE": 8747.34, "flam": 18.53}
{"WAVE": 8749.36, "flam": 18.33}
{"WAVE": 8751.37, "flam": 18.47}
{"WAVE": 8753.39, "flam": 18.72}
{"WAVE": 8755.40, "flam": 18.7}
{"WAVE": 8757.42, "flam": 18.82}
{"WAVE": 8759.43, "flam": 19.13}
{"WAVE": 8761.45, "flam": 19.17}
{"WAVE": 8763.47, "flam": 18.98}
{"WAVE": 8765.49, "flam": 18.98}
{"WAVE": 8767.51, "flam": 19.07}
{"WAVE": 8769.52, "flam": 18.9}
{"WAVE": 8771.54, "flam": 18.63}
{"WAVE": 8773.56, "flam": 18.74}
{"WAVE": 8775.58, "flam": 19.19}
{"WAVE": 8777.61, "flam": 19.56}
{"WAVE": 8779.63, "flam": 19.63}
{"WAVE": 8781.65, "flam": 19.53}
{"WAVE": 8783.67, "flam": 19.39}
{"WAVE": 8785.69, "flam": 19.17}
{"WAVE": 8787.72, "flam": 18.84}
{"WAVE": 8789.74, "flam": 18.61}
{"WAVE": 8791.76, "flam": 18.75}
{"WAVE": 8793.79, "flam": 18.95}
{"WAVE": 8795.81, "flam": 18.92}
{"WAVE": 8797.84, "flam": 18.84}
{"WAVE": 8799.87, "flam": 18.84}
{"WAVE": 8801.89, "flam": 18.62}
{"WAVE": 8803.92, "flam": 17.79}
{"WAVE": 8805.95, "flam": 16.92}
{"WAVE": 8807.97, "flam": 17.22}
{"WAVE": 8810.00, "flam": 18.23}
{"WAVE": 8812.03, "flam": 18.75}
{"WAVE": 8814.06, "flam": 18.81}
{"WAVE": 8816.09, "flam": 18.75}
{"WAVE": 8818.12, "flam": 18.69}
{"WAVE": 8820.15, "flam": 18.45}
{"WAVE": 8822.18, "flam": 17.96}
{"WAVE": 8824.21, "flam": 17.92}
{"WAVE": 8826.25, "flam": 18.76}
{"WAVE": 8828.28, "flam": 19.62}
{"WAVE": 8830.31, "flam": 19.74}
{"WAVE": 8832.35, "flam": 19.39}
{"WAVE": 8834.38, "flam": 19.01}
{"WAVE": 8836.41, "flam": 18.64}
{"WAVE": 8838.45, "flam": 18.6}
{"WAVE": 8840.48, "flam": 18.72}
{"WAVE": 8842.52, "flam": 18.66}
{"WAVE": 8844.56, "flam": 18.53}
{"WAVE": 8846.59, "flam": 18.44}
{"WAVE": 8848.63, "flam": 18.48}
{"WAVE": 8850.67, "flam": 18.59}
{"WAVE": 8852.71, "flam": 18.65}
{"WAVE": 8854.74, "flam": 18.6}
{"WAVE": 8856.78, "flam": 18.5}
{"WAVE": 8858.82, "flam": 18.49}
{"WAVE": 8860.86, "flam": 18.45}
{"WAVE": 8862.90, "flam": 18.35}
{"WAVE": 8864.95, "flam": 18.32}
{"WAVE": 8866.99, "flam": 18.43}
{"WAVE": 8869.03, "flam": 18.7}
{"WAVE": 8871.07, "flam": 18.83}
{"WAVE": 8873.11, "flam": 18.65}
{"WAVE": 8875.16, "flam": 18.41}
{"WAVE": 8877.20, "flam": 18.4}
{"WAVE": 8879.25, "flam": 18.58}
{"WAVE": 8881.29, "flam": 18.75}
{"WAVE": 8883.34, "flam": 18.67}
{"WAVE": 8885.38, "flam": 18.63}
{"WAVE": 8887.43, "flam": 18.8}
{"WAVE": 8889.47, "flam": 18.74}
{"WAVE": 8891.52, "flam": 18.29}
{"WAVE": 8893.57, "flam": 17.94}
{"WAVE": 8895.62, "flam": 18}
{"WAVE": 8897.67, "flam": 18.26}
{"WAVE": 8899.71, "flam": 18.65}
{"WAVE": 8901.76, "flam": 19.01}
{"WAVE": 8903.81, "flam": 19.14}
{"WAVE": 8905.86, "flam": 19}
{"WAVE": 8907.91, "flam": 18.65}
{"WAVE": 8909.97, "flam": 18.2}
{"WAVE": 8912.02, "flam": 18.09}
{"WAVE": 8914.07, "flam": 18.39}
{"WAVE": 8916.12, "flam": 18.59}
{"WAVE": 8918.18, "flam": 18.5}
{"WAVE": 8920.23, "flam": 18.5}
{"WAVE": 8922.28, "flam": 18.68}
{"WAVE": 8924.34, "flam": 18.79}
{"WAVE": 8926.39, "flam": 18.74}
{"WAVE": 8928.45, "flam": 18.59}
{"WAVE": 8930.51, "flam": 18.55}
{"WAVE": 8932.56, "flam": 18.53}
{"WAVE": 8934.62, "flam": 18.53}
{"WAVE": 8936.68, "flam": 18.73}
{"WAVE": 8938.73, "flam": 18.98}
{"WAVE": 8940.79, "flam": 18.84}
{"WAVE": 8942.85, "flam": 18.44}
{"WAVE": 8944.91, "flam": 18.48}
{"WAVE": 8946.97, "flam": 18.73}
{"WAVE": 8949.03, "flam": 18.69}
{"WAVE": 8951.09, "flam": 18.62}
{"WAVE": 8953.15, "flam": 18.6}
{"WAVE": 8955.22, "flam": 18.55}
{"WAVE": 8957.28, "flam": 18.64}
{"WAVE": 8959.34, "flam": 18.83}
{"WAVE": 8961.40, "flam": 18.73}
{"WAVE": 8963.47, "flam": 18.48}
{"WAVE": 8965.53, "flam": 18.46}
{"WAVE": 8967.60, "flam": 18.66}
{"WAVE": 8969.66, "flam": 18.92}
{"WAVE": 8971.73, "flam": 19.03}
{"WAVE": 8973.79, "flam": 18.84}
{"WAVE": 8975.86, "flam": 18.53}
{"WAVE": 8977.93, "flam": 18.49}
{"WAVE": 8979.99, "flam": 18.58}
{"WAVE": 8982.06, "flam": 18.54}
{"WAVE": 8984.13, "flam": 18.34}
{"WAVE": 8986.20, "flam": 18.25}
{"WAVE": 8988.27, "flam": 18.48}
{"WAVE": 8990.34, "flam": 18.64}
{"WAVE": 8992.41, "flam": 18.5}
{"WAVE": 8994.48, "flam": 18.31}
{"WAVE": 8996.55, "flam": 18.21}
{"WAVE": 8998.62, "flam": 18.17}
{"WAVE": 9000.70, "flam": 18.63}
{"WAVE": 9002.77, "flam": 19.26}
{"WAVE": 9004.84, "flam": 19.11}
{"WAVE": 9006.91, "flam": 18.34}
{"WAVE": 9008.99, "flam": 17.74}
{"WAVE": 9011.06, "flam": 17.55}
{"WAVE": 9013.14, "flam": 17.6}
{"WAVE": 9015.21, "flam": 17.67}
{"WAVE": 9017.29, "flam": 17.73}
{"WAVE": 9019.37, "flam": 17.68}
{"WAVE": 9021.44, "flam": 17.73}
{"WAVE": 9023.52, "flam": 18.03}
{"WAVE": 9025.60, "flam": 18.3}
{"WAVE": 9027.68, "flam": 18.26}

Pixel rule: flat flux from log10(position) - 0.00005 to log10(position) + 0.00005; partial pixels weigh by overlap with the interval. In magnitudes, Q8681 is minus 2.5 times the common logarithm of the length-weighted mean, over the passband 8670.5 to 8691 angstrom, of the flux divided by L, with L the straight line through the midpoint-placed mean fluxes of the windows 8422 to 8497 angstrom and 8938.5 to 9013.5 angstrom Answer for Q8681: 0.04 mag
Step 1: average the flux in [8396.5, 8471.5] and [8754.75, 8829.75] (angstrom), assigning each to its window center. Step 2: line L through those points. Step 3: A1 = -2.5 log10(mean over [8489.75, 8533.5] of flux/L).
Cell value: 0.03 mag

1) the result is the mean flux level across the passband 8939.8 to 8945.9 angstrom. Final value 18.6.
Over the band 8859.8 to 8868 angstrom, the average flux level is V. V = 18.4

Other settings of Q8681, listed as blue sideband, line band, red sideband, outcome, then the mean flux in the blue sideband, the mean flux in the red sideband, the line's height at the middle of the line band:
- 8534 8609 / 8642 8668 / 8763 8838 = 0.07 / 18.6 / 18.8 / 18.7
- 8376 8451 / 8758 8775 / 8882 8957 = 0.00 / 19.8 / 18.6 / 19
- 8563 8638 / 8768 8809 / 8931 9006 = 0.01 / 19.4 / 18.6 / 19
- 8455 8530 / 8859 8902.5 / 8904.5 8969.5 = 0.01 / 19.2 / 18.6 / 18.7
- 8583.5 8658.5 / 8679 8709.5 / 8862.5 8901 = 0.02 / 19.2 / 18.5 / 19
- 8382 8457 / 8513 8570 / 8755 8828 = 0.06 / 19.9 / 18.7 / 19.5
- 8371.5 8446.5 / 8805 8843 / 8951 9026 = 0.01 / 19.8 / 18.4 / 18.8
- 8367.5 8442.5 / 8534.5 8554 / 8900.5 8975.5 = 0.17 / 19.8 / 18.7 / 19.5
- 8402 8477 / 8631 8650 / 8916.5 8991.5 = 0.01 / 19.8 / 18.6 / 19.3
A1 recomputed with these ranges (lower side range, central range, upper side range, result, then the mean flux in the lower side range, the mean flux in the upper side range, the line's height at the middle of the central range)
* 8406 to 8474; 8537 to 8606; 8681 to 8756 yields 0.038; 19.8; 18.7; 19.3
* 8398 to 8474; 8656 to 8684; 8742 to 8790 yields 0.100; 19.8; 19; 19.2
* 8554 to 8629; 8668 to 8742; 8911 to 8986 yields 0.023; 19.4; 18.6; 19.1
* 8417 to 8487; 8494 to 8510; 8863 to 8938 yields 0.069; 19.7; 18.6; 19.6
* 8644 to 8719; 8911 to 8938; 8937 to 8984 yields 0.002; 18.2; 18.7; 18.6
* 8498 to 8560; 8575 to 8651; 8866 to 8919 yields -0.052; 18.3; 18.6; 18.4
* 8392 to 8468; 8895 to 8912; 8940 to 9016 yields 0.005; 19.9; 18.5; 18.7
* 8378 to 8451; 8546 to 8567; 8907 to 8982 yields 0.029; 19.8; 18.6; 19.5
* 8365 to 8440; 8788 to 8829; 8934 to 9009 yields 0.028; 19.8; 18.6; 19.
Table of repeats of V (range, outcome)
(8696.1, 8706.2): 18.6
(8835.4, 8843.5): 18.6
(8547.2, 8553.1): 18.5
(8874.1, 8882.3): 18.5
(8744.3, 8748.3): 18.7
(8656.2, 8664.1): 15.4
